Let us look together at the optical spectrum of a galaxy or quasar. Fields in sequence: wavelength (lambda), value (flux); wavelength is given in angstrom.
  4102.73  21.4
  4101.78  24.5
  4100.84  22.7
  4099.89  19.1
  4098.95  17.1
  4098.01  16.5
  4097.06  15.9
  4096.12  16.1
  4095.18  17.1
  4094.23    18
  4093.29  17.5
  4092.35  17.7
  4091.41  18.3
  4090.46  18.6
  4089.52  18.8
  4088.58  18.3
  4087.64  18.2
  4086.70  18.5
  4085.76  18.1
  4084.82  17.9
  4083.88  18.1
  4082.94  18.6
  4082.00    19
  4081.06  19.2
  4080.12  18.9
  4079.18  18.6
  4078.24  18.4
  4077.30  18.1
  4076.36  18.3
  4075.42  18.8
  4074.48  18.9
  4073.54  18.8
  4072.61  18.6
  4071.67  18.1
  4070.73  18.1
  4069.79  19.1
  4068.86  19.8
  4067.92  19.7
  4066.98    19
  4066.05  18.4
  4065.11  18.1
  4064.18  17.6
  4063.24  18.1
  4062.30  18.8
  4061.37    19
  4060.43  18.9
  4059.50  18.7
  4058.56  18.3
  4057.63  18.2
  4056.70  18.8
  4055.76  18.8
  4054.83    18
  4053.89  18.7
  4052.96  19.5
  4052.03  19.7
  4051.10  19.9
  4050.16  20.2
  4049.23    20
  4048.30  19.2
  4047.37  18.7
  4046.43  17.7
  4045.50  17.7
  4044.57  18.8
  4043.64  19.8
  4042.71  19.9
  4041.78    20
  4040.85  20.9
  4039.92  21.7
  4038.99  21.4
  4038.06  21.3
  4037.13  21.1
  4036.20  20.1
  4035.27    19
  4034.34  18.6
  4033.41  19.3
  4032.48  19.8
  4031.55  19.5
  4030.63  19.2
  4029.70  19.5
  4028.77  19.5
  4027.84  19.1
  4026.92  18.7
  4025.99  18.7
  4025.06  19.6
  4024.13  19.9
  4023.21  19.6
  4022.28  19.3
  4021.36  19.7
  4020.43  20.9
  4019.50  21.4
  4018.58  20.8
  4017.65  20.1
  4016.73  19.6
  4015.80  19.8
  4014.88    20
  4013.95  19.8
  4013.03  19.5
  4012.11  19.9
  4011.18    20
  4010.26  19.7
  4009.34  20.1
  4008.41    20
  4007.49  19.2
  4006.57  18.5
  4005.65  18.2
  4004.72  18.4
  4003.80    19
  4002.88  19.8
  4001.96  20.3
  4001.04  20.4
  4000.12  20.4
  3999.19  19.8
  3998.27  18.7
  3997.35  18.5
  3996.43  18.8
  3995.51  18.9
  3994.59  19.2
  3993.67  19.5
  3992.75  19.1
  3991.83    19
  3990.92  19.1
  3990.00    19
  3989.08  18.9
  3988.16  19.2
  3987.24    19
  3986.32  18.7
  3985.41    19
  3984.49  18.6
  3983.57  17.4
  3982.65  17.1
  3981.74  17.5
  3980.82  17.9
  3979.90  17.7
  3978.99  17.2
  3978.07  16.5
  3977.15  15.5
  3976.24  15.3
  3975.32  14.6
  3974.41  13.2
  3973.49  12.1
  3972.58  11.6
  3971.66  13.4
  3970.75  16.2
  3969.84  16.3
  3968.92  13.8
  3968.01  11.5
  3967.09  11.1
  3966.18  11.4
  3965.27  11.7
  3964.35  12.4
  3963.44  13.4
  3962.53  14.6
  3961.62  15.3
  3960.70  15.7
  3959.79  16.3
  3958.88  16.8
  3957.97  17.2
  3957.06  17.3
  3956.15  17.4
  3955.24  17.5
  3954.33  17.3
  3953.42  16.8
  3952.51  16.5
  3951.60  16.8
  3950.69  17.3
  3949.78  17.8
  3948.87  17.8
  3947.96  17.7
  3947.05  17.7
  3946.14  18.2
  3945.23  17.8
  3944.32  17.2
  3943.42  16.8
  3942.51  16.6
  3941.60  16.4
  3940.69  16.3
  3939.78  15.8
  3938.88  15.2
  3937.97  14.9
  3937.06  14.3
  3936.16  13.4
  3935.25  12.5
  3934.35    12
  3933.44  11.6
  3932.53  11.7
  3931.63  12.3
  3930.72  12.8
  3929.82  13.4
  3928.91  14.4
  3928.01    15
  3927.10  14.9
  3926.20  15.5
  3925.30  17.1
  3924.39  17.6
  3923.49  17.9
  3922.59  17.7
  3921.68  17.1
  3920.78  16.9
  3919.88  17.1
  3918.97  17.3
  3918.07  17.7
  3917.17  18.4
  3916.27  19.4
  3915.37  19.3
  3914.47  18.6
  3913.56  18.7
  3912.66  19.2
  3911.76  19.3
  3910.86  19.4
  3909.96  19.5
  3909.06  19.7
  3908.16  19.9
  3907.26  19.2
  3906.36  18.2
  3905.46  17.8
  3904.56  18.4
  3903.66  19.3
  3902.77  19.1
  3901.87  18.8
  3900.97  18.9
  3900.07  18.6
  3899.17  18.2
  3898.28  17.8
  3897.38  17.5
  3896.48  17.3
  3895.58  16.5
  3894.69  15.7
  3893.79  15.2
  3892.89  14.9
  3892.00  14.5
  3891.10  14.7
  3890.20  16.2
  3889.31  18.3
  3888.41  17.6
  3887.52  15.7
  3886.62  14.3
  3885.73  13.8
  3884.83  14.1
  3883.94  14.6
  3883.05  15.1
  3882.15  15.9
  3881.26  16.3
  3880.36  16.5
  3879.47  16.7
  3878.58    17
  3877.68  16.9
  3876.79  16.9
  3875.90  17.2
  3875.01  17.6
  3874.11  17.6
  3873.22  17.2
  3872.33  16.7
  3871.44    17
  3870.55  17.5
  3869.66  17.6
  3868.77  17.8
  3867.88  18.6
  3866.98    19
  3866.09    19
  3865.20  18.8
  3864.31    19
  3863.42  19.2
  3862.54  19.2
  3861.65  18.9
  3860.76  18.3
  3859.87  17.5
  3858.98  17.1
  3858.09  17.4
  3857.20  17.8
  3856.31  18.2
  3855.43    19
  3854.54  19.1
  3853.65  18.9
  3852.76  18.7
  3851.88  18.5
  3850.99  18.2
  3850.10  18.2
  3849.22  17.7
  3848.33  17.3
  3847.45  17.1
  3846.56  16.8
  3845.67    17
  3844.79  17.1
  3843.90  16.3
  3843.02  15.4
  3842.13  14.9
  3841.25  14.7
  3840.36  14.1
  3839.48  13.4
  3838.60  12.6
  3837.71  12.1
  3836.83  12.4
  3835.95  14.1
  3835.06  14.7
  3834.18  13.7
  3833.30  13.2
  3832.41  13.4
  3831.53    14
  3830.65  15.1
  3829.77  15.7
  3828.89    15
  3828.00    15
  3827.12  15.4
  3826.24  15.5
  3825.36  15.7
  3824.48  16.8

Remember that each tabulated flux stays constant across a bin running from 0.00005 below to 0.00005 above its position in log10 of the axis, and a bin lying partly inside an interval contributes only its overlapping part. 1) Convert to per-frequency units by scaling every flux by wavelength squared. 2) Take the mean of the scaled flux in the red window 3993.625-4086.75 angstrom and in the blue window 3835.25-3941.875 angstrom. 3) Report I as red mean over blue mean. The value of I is 1.24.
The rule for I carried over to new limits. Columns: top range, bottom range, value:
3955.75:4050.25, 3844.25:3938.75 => 1.13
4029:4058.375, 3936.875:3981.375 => 1.30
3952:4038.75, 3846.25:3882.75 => 1.08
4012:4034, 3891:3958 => 1.23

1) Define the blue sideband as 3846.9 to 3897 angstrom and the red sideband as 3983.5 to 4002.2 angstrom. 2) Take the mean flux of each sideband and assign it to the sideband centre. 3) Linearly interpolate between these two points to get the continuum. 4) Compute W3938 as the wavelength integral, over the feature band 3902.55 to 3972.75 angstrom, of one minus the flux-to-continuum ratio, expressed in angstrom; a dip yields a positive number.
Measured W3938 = 7.6 angstrom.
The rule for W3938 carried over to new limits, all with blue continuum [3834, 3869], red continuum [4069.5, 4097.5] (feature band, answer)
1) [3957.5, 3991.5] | 3.6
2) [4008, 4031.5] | -2.5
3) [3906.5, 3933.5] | 0.4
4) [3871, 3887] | 0.9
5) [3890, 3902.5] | 0.3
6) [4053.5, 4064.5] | -0.3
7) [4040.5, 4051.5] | -0.8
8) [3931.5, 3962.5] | 2.7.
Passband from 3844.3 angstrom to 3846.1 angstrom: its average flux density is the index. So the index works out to 17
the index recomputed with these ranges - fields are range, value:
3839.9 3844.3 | 15.1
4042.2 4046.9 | 18.8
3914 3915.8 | 18.9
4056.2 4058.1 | 18.5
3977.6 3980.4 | 17.1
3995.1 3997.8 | 18.7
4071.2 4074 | 18.5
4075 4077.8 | 18.4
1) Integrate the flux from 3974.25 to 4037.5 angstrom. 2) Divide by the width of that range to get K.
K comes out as 19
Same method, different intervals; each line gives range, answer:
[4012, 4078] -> 19.3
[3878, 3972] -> 16.3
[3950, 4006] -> 16.8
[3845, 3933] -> 17.3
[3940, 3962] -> 17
